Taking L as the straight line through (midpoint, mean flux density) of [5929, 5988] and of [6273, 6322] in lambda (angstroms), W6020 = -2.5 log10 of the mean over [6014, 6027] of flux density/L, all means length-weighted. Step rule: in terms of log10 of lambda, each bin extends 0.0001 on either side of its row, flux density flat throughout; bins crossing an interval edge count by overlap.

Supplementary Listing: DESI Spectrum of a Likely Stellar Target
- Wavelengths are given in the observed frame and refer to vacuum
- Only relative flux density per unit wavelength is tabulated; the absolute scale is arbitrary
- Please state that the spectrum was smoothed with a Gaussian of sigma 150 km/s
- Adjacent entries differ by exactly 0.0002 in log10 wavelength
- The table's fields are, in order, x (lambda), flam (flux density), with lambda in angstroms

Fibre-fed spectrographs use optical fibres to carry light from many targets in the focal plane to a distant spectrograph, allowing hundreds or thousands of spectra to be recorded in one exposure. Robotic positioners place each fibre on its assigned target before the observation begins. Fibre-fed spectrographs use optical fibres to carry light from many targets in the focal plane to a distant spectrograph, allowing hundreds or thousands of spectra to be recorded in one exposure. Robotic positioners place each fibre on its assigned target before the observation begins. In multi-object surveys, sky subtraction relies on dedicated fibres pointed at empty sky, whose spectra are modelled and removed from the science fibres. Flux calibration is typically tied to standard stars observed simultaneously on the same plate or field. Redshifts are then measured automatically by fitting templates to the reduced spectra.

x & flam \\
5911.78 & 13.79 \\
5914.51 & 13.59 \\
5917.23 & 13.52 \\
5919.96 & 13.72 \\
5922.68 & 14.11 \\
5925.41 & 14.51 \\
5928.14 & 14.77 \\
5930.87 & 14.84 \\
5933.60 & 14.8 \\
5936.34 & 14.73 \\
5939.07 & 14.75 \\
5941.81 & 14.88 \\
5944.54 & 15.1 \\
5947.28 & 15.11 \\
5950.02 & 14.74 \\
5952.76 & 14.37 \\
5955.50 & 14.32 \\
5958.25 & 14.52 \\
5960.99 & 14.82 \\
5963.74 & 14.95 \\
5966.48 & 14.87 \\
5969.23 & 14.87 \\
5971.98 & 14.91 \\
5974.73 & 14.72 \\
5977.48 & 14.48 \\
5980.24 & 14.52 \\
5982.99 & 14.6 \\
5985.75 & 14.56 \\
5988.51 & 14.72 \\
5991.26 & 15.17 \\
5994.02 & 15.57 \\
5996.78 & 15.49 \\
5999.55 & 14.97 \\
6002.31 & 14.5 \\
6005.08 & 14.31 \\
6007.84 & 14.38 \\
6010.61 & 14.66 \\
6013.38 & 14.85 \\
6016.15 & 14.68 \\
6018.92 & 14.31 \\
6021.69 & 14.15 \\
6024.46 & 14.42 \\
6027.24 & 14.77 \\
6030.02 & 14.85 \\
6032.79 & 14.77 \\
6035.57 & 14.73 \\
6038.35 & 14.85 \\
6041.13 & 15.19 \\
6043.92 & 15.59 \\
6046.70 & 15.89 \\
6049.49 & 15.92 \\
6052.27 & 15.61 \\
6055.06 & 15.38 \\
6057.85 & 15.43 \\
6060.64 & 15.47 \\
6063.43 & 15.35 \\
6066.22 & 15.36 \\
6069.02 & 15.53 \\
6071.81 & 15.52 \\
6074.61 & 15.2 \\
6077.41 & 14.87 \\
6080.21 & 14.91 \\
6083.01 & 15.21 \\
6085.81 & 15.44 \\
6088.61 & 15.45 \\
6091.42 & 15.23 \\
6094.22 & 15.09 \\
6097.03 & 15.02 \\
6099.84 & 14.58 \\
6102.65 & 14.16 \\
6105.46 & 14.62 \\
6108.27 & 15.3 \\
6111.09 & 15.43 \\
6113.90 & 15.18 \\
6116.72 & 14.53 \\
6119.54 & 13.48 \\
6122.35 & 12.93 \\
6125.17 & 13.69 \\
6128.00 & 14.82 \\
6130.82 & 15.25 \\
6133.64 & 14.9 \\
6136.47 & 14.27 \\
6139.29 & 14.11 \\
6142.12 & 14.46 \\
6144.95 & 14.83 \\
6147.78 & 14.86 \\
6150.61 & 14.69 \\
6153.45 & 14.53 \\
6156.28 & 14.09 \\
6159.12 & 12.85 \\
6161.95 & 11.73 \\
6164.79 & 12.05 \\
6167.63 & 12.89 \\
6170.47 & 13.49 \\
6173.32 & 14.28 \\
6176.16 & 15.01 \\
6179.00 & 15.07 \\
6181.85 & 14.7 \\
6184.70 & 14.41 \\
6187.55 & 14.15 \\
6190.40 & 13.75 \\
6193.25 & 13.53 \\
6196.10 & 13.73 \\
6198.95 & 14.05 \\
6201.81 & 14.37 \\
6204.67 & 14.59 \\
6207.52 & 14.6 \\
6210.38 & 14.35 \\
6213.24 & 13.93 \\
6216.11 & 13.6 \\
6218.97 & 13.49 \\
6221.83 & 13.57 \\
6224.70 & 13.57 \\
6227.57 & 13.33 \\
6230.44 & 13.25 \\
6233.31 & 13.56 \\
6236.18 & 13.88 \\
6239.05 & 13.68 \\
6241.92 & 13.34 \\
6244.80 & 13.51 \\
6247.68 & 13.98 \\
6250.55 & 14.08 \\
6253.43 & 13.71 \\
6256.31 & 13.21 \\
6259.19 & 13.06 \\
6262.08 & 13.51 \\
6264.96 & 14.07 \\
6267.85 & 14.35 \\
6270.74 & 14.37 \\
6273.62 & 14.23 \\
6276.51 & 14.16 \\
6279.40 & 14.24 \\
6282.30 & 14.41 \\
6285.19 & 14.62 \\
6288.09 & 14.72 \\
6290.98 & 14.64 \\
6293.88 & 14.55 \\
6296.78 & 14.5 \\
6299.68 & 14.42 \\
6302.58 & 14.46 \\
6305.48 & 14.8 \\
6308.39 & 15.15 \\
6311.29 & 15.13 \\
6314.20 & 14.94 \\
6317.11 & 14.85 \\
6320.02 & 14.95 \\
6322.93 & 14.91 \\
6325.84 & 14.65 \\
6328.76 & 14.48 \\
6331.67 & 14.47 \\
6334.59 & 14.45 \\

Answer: 0.020 mag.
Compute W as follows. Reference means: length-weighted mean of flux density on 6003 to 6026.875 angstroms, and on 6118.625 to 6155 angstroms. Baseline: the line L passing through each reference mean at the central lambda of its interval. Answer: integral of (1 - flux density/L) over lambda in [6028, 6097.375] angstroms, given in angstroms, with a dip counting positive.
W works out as -4.0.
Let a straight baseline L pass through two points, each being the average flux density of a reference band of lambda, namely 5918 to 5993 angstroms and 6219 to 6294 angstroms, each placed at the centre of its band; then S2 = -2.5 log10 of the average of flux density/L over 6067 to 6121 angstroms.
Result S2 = -0.05 mag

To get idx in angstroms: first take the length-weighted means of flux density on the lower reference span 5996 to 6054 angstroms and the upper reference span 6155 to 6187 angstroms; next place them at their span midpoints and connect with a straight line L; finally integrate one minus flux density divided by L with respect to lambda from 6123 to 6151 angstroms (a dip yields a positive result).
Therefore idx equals -1.1 angstroms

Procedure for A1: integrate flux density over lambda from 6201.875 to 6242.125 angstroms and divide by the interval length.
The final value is 13.8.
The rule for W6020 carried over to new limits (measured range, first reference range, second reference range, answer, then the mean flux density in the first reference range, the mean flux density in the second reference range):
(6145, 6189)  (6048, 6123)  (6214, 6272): 0.03 mag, 15.1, 13.7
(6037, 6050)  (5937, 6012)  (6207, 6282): -0.07 mag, 14.8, 13.8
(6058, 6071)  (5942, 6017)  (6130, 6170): -0.08 mag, 14.8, 13.9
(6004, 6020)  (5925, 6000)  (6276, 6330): 0.02 mag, 14.8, 14.7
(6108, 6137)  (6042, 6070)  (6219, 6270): 0.03 mag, 15.5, 13.6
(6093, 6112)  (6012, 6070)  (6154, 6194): -0.03 mag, 15.1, 13.7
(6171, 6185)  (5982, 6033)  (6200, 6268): -0.05 mag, 14.7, 13.8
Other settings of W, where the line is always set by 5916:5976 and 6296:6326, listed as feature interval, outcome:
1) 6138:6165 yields 1.5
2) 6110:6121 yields 0.1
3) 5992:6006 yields -0.3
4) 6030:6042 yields -0.2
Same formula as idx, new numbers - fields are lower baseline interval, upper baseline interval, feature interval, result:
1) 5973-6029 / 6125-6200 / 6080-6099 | -1.1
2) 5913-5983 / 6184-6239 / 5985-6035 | -1.1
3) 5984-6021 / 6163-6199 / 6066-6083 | -0.9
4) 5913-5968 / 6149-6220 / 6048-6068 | -1.8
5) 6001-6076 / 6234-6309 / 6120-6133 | 0.5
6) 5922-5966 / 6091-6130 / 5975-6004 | -0.3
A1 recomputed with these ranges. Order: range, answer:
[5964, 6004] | 14.9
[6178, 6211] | 14.3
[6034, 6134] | 15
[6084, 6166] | 14.4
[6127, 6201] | 14.1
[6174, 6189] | 14.6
